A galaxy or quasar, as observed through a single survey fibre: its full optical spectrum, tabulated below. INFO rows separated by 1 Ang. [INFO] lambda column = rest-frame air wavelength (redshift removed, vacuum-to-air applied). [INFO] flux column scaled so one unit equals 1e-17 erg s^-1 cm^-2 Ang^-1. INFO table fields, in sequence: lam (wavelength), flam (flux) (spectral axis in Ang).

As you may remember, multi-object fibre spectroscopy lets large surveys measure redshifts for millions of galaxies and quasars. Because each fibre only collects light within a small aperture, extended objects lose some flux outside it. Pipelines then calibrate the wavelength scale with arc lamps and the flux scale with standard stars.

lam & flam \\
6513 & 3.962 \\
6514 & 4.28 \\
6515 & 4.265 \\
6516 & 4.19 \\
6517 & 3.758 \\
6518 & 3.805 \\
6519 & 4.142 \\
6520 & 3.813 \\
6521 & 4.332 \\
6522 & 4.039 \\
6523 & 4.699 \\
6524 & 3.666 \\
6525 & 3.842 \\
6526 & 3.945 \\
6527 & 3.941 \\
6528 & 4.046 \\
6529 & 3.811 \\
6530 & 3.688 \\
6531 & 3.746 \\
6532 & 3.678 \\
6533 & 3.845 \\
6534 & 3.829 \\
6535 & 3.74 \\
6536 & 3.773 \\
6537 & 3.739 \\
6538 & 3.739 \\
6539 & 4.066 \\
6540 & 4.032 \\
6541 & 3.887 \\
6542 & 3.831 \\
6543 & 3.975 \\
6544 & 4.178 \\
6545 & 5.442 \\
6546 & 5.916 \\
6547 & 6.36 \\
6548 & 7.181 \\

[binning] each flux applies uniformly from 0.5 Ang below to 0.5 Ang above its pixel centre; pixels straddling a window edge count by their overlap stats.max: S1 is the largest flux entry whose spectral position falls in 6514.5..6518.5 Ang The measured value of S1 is 4.265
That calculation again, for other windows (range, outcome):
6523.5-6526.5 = 3.945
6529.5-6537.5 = 3.845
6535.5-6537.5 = 3.773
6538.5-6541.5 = 4.066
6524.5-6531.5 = 4.046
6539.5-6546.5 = 5.916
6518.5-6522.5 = 4.332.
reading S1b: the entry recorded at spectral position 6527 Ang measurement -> 3.941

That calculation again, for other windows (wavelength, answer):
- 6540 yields 4.032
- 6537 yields 3.739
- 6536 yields 3.773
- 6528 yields 4.046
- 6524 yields 3.666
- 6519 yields 4.142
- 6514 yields 4.28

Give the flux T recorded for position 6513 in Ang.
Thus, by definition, 3.962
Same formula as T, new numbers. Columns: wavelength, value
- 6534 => 3.829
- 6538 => 3.739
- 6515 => 4.265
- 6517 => 3.758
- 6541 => 3.887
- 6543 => 3.975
